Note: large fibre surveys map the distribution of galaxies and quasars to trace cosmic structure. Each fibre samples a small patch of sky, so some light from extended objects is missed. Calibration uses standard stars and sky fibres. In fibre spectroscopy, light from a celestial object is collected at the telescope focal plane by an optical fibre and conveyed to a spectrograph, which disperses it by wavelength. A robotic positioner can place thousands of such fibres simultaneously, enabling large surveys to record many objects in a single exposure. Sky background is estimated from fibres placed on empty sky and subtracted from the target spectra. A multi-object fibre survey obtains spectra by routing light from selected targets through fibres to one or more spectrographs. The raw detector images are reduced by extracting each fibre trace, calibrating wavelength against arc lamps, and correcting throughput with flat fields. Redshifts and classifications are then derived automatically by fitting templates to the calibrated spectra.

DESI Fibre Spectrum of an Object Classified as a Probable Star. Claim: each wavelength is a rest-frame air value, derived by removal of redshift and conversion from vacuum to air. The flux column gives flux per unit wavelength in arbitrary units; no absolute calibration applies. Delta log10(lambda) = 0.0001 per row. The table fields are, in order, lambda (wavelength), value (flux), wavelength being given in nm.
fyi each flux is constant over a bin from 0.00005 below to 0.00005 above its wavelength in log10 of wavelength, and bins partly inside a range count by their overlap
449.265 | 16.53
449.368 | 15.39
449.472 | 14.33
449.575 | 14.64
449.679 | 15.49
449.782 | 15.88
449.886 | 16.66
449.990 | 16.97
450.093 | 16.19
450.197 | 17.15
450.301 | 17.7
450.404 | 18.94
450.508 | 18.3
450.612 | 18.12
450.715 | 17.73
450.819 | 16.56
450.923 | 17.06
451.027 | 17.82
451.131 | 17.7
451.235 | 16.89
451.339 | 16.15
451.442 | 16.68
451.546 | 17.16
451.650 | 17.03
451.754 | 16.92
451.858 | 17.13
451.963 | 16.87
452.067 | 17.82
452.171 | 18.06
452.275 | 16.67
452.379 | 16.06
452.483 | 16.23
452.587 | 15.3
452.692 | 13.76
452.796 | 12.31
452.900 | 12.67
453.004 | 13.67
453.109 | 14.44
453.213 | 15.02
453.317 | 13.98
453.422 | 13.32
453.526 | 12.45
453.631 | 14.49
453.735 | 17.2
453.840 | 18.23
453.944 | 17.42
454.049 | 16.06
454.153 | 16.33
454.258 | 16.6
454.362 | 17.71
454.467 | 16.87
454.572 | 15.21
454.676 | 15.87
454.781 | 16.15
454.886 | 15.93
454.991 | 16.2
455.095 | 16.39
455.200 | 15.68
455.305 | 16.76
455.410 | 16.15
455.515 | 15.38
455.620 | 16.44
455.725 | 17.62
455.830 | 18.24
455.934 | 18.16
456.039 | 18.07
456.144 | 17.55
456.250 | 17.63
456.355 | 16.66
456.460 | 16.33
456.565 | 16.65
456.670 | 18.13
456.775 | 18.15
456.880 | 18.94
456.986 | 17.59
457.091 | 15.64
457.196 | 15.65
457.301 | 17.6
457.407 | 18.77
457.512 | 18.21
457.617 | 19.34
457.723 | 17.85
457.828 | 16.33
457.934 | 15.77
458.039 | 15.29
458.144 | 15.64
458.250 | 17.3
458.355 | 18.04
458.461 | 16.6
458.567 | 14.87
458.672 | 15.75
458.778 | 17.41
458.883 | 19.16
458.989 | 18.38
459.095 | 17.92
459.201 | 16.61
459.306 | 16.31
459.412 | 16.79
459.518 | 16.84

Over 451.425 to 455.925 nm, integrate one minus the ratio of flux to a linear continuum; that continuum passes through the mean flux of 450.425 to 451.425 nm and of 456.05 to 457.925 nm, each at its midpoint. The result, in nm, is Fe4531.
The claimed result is 0.37 nm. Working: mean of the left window 17.4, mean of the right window 17.4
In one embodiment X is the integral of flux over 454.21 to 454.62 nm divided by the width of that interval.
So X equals 16.6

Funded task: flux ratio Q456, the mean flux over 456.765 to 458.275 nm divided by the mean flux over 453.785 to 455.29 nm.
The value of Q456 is 1.04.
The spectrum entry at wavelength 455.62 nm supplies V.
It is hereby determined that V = 16.44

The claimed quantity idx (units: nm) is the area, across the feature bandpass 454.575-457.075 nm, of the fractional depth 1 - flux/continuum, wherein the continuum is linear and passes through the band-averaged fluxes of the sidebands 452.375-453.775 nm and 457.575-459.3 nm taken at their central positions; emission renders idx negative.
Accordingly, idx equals -0.20 nm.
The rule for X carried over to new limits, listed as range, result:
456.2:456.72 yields 17.1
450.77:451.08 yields 17.1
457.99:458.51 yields 16.6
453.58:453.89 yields 16.6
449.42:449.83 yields 15.1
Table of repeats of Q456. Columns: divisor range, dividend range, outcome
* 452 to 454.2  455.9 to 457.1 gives 1.14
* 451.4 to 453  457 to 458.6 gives 1.06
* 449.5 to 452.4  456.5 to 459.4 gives 1.01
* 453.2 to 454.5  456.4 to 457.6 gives 1.10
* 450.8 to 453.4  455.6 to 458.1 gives 1.09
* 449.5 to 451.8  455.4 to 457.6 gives 1.02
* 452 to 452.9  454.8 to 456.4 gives 1.08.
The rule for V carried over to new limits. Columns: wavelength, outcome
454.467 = 16.87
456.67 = 18.13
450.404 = 18.94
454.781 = 16.15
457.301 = 17.6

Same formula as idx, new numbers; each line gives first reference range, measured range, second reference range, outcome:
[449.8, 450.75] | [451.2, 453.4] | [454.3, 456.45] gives 0.19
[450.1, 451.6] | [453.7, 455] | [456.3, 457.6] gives 0.06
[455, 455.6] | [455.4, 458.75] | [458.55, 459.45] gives -0.10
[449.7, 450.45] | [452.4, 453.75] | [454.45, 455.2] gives 0.18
